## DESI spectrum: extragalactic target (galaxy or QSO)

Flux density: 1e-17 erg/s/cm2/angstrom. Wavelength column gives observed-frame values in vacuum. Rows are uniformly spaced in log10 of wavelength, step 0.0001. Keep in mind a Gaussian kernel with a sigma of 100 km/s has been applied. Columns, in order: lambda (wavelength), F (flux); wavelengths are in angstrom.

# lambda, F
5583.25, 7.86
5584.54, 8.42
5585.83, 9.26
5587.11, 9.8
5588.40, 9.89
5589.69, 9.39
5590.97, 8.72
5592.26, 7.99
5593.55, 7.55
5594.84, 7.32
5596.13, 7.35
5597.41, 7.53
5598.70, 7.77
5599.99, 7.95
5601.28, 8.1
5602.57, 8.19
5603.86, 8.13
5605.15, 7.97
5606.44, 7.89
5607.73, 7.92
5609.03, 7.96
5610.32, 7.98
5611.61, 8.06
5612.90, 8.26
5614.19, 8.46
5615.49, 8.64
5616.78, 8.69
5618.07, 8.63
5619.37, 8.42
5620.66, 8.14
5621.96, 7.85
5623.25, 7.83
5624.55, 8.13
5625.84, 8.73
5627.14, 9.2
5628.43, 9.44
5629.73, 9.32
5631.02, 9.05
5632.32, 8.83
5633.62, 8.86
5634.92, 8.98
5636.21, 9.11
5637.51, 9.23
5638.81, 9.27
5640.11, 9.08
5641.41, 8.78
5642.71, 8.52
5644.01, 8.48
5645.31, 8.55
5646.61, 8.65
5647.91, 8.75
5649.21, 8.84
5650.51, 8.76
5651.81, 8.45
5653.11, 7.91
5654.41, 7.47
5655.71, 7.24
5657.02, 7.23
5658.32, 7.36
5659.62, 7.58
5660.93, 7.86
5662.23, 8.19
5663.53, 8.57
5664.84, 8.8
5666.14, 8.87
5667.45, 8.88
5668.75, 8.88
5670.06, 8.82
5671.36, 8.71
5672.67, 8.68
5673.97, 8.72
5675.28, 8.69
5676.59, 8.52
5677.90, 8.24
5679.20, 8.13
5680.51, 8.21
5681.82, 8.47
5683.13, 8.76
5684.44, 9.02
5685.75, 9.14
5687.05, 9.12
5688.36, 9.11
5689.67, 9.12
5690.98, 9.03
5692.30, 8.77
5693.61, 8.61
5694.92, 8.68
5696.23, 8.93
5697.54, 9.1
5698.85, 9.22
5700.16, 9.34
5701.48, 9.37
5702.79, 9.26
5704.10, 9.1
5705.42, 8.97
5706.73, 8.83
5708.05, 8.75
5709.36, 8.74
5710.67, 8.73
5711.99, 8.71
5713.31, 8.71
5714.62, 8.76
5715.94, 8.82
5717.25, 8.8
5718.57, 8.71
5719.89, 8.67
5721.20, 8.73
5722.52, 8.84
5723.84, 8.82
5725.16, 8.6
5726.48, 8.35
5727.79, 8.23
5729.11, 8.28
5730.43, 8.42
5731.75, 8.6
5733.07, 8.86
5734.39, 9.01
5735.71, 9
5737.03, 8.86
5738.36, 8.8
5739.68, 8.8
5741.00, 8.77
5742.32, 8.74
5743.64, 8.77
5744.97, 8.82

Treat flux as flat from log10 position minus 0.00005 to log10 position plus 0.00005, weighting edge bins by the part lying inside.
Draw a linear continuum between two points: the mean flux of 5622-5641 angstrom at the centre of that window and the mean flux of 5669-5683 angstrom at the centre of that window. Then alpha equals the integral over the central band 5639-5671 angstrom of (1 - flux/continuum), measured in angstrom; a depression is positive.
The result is 1.2 angstrom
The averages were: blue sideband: 8.9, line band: 8.37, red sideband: 8.54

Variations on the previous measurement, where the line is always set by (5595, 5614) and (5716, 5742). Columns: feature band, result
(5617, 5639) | -1.8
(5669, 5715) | -2.0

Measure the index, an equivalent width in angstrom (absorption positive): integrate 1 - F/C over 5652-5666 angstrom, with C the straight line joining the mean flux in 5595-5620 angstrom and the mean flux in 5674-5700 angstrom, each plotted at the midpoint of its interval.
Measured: 1.1 angstrom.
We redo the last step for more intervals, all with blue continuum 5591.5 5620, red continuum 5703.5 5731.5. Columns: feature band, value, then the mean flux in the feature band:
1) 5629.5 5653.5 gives -1.7 angstrom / 8.81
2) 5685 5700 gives -0.8 angstrom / 9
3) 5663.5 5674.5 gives -0.5 angstrom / 8.78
